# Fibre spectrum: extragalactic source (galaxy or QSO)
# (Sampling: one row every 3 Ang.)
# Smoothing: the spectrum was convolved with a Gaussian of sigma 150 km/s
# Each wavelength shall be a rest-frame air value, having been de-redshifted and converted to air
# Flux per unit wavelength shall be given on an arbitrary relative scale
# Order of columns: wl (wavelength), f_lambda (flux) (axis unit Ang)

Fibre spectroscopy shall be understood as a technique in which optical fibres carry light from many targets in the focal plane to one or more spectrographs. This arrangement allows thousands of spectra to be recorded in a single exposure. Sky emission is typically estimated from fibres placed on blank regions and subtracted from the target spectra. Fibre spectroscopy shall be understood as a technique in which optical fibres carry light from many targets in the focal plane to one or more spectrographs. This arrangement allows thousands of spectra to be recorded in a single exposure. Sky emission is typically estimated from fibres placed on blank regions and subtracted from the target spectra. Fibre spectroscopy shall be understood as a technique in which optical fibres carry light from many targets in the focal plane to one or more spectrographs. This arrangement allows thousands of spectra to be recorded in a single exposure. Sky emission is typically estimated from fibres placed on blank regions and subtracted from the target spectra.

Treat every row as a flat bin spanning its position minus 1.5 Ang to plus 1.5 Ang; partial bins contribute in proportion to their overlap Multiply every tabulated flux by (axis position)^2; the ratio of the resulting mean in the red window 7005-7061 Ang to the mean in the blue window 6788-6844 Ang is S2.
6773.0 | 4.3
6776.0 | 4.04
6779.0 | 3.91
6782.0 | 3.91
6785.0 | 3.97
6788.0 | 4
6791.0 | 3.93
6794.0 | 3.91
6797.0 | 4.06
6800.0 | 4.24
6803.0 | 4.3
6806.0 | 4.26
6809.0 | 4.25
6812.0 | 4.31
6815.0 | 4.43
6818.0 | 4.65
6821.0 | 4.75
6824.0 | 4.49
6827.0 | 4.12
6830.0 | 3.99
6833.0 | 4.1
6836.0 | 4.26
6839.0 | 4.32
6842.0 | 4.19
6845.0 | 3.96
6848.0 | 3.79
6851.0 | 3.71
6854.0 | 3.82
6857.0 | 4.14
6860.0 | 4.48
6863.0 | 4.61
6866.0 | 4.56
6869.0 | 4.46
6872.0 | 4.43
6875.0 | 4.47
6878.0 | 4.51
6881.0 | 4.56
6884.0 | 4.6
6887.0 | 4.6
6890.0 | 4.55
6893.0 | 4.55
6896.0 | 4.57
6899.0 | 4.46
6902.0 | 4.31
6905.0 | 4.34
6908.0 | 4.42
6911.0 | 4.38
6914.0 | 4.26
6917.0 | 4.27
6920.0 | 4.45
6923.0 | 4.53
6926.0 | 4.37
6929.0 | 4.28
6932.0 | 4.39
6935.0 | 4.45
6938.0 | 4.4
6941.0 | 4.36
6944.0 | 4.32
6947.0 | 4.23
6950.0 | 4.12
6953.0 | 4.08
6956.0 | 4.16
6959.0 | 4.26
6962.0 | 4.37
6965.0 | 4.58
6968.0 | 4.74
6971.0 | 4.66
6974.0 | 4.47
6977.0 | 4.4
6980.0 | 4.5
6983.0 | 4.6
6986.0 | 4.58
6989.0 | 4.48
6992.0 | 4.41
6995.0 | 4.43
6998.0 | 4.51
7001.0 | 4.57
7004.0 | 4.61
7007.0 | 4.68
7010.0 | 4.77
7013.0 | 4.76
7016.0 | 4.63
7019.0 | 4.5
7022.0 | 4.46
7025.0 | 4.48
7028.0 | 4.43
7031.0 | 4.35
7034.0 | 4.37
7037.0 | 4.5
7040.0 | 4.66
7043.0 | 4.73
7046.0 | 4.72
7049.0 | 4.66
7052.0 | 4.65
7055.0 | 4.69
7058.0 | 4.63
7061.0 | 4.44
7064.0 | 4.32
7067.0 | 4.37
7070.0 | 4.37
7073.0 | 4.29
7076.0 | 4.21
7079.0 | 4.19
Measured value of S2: 1.15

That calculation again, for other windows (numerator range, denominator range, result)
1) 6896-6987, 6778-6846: 1.09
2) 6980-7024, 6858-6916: 1.06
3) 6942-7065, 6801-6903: 1.08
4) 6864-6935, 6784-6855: 1.09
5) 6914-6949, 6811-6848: 1.05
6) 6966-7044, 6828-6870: 1.14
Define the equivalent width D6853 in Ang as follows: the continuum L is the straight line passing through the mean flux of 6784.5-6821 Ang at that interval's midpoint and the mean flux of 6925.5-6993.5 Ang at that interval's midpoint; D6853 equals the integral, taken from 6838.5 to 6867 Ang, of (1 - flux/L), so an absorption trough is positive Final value 0.9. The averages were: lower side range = 4.22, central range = 4.15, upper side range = 4.4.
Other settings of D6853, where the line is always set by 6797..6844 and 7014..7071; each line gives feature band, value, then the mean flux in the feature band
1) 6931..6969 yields 0.82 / 4.34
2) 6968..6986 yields -0.36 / 4.55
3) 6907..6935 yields 0.17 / 4.38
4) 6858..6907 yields -1.53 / 4.5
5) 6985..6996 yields 0.00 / 4.47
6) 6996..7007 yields -0.22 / 4.57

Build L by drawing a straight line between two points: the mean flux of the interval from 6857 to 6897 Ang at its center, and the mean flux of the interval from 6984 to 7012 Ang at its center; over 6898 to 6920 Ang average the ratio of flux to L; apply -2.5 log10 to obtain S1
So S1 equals 0.04 mag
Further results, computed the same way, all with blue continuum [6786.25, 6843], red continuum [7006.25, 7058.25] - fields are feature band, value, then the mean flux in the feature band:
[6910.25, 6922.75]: 0.01 mag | 4.36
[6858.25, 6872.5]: -0.05 mag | 4.51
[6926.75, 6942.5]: 0.01 mag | 4.38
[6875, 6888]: -0.05 mag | 4.55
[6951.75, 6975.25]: 0.02 mag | 4.42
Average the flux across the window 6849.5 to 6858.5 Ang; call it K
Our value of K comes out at 3.89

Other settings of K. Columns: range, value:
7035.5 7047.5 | 4.65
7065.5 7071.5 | 4.37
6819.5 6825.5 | 4.62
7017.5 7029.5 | 4.47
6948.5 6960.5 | 4.16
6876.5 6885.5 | 4.56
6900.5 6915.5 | 4.34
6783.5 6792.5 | 3.97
